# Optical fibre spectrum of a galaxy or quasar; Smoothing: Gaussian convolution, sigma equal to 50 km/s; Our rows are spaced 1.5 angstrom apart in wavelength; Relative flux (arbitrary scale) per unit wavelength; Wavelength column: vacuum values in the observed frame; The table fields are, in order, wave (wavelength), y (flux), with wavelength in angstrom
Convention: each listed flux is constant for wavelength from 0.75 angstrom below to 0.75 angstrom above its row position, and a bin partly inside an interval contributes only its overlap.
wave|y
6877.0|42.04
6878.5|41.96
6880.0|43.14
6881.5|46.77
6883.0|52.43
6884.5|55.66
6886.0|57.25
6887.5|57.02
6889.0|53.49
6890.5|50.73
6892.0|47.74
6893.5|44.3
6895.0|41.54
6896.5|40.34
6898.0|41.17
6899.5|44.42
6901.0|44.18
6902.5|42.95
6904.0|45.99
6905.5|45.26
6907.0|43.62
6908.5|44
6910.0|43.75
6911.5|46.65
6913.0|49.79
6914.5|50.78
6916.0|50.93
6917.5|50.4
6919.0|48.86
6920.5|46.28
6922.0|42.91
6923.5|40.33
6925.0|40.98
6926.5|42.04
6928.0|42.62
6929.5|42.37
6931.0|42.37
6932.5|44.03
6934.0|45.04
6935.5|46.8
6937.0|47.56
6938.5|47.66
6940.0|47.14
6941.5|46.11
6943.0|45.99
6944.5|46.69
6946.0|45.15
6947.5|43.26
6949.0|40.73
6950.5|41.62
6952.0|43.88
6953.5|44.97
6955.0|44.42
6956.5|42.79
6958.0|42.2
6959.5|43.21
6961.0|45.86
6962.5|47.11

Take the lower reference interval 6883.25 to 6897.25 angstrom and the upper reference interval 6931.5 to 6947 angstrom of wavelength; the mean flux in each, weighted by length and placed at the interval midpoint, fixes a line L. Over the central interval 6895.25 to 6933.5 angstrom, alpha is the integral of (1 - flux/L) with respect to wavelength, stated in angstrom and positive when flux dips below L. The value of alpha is 2.7 angstrom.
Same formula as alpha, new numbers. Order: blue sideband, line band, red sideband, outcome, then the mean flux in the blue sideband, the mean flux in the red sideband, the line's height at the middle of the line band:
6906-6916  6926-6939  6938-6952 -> 0.3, 46.7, 44.8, 45.5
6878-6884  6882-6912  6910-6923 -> 0.0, 46.6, 47.9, 47.2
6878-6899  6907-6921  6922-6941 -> -0.6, 48.1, 44.1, 45.7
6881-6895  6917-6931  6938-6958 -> 1.0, 51.3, 44.5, 47.2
